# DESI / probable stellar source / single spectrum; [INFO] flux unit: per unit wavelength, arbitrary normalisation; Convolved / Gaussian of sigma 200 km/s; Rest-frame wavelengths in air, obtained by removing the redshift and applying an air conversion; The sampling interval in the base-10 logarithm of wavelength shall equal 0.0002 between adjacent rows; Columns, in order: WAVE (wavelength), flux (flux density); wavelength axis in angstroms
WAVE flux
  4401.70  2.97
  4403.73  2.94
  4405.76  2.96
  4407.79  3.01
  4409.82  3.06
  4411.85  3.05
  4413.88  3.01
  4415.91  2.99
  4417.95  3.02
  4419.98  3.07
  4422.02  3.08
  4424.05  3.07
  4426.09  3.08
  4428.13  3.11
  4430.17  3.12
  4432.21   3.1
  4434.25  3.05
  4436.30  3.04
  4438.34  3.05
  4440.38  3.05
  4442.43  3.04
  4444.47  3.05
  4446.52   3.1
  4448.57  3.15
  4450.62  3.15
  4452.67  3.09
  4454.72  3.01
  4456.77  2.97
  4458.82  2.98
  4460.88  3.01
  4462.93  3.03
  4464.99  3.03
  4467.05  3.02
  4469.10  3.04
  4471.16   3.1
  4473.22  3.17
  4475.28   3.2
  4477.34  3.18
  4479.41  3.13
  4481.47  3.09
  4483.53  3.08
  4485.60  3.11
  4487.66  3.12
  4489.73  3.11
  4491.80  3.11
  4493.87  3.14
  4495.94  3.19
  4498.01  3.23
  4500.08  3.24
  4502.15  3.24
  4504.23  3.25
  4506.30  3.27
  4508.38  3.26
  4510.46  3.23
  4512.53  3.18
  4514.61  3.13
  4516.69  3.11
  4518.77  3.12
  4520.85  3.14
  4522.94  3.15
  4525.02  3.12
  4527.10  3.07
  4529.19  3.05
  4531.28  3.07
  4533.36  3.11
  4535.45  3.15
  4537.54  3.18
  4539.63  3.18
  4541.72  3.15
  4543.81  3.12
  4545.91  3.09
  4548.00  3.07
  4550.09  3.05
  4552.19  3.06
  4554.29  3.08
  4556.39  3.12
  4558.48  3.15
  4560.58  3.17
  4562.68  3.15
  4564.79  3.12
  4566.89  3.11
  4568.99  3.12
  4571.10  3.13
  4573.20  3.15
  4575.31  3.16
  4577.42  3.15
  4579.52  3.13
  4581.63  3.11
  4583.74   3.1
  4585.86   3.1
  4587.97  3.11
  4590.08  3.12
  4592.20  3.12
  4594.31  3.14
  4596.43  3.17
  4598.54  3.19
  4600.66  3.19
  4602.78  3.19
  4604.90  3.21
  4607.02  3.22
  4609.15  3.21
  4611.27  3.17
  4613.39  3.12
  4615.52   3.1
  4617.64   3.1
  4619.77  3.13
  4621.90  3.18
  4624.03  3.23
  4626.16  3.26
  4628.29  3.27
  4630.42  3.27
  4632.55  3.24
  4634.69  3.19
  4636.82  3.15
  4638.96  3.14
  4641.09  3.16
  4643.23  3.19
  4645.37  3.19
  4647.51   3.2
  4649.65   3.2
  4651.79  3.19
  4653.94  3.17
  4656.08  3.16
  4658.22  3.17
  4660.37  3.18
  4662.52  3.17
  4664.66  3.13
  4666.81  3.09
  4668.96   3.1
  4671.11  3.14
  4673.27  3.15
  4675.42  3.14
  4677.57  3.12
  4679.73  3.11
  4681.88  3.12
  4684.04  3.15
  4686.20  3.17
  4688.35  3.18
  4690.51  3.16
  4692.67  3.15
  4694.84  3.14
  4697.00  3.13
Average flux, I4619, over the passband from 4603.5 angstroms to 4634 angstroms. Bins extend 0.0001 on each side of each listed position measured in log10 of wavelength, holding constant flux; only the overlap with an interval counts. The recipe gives 3.19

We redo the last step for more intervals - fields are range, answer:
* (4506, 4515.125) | 3.21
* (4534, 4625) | 3.14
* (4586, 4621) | 3.15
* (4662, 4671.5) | 3.12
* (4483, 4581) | 3.14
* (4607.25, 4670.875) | 3.17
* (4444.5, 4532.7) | 3.12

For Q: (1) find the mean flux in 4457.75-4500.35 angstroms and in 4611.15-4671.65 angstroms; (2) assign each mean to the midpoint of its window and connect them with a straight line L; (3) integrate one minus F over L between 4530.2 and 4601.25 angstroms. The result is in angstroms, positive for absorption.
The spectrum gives 0.4 angstroms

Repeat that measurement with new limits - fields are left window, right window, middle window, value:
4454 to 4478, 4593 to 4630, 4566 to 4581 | 0.07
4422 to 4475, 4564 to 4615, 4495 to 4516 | -0.82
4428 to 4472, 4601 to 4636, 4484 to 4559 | -0.67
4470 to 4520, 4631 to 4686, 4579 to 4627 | 0.07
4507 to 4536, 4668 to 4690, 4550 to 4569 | 0.13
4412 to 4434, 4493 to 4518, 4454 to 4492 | 0.87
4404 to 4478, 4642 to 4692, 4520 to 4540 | -0.14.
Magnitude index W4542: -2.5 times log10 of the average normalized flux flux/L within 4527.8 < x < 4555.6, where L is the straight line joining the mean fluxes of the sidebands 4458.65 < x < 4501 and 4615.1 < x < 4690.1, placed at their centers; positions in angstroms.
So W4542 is 0.01 mag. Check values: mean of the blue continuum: 3.11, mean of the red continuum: 3.17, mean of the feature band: 3.1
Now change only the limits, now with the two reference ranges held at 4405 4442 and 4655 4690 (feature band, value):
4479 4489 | -0.01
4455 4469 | 0.02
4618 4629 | -0.03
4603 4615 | -0.02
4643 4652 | -0.02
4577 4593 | 0.00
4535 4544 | -0.02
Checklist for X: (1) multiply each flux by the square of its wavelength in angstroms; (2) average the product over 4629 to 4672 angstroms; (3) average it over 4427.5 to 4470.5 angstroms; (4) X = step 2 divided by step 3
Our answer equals 1.13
